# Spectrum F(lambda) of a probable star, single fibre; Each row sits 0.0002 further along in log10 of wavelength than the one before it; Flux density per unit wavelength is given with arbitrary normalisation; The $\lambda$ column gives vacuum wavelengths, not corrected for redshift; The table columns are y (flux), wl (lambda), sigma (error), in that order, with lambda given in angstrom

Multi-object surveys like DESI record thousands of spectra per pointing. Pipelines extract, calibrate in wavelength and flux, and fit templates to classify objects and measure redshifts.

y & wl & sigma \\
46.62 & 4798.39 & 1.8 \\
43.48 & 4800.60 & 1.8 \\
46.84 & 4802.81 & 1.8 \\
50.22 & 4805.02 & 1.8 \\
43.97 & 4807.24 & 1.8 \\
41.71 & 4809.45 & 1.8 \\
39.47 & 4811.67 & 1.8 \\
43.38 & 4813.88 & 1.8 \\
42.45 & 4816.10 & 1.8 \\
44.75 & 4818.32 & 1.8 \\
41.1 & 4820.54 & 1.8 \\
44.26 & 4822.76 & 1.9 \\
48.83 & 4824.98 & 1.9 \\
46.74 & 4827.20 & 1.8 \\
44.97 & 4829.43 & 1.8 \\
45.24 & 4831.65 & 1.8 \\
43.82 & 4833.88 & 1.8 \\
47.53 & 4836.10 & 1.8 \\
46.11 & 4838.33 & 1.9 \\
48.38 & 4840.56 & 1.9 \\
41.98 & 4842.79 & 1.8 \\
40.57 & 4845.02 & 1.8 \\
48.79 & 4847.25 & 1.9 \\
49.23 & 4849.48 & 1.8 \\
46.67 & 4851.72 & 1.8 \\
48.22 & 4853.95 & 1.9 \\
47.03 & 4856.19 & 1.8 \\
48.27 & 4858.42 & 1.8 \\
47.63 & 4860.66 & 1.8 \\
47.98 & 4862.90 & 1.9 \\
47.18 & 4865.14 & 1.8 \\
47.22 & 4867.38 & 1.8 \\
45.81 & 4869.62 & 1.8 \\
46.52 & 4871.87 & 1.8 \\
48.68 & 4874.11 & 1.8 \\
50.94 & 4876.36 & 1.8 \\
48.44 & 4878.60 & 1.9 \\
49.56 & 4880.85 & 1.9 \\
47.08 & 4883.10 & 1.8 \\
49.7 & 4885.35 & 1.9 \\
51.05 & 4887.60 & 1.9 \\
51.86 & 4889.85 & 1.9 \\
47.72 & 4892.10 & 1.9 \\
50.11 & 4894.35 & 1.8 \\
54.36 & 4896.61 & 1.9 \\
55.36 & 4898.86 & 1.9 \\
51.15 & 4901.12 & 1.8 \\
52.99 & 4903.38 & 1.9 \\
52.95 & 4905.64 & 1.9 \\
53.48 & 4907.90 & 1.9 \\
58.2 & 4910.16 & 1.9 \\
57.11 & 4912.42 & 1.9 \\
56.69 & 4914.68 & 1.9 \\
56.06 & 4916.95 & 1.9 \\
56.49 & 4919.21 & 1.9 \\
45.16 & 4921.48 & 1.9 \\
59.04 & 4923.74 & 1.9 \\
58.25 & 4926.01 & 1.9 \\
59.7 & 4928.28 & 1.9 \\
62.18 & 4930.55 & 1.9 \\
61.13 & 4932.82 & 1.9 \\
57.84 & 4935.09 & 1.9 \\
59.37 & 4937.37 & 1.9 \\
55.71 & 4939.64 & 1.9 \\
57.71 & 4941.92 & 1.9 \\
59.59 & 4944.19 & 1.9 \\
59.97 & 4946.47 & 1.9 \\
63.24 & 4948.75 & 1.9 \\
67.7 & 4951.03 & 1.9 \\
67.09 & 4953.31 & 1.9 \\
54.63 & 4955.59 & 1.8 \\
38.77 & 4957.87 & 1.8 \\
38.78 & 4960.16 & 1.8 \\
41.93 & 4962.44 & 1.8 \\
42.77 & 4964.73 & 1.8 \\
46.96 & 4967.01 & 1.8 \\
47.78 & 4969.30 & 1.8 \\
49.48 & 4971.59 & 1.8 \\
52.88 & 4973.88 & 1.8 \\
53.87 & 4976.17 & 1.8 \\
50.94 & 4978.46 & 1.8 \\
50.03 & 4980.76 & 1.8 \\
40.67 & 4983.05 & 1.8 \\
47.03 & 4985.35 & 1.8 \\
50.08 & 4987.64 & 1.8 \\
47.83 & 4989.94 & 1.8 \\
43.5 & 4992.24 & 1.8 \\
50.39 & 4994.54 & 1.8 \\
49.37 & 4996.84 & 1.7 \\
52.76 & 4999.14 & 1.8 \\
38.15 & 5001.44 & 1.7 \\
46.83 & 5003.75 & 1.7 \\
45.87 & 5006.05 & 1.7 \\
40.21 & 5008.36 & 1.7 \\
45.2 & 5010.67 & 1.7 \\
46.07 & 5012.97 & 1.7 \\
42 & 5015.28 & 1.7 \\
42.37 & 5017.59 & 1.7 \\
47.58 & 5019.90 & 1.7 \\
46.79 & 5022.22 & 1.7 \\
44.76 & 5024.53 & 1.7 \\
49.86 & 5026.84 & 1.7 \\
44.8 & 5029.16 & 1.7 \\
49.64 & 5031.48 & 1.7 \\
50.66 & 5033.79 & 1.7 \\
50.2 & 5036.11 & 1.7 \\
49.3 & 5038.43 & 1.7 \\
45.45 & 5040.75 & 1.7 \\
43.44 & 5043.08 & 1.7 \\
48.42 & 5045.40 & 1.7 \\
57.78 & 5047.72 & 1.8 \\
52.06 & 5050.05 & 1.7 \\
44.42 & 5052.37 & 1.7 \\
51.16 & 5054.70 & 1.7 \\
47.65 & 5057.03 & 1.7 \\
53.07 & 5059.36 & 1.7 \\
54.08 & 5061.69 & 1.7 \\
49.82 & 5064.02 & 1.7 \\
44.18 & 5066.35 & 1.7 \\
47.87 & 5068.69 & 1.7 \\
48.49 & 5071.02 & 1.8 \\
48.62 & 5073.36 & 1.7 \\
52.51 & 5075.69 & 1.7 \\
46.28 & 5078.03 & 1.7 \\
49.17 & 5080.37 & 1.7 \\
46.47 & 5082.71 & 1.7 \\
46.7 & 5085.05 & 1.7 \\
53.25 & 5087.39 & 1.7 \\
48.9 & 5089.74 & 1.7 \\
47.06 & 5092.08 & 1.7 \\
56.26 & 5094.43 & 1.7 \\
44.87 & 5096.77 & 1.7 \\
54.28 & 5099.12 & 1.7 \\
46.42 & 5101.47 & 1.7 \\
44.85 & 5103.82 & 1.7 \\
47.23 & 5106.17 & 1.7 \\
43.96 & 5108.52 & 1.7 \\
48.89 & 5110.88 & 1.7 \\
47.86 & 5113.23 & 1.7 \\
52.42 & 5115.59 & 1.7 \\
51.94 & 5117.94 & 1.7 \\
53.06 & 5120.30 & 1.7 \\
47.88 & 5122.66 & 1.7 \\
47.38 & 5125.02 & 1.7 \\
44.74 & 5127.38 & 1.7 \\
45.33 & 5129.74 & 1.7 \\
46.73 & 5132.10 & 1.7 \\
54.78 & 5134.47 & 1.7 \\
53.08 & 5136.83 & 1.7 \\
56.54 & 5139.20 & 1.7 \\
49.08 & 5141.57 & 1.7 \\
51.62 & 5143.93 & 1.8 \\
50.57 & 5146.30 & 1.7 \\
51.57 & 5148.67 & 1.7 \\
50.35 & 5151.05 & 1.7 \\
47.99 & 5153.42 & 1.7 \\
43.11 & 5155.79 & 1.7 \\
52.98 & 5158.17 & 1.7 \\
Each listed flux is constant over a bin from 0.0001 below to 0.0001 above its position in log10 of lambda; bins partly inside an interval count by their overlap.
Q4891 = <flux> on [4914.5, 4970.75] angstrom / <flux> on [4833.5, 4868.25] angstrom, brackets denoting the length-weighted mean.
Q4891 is 1.2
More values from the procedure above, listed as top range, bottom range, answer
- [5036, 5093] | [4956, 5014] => 1.06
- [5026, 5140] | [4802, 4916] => 1.02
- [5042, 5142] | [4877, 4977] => 0.92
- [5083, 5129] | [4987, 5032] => 1.06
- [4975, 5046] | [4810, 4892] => 1.01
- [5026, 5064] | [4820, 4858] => 1.08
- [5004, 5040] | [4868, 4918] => 0.90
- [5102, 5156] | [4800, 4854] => 1.09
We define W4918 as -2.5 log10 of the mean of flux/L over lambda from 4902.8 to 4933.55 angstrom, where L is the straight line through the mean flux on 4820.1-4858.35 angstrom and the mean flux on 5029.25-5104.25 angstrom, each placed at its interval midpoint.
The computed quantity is -0.20 mag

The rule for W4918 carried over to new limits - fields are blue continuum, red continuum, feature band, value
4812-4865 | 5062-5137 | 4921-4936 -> -0.24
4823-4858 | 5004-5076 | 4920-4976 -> -0.16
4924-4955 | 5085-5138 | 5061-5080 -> 0.06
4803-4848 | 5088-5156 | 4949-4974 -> -0.08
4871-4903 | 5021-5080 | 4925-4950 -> -0.19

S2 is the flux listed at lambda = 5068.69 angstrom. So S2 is 47.87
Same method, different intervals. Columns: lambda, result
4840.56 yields 48.38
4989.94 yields 47.83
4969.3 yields 47.78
